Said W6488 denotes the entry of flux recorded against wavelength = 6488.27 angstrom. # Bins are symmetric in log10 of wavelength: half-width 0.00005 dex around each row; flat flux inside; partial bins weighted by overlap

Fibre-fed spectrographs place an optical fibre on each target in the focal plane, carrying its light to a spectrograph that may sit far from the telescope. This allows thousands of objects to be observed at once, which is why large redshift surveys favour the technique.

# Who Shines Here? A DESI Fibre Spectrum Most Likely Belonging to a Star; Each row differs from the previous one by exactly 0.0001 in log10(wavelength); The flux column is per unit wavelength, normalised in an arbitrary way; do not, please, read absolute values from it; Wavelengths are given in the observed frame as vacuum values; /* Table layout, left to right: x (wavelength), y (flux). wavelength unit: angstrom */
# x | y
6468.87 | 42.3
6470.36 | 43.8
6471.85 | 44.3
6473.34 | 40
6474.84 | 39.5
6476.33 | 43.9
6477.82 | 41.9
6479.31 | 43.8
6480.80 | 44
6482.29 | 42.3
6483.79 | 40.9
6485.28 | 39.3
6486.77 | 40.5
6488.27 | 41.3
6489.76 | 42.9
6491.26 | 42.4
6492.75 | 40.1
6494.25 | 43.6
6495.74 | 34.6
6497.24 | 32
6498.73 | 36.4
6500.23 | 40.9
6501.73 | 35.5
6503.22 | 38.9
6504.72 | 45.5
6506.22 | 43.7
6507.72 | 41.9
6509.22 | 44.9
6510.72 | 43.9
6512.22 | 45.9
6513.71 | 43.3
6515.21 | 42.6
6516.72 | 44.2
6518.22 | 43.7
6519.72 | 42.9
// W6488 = 41.3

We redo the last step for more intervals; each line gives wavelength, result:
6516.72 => 44.2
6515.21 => 42.6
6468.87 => 42.3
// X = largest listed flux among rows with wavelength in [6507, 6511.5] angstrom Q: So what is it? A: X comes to 44.9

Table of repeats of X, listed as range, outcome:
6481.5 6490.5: 42.9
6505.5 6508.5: 43.7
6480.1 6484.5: 44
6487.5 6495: 43.6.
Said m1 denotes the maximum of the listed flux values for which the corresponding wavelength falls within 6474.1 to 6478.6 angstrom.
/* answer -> 43.9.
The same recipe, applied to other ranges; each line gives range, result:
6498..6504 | 40.9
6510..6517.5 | 45.9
